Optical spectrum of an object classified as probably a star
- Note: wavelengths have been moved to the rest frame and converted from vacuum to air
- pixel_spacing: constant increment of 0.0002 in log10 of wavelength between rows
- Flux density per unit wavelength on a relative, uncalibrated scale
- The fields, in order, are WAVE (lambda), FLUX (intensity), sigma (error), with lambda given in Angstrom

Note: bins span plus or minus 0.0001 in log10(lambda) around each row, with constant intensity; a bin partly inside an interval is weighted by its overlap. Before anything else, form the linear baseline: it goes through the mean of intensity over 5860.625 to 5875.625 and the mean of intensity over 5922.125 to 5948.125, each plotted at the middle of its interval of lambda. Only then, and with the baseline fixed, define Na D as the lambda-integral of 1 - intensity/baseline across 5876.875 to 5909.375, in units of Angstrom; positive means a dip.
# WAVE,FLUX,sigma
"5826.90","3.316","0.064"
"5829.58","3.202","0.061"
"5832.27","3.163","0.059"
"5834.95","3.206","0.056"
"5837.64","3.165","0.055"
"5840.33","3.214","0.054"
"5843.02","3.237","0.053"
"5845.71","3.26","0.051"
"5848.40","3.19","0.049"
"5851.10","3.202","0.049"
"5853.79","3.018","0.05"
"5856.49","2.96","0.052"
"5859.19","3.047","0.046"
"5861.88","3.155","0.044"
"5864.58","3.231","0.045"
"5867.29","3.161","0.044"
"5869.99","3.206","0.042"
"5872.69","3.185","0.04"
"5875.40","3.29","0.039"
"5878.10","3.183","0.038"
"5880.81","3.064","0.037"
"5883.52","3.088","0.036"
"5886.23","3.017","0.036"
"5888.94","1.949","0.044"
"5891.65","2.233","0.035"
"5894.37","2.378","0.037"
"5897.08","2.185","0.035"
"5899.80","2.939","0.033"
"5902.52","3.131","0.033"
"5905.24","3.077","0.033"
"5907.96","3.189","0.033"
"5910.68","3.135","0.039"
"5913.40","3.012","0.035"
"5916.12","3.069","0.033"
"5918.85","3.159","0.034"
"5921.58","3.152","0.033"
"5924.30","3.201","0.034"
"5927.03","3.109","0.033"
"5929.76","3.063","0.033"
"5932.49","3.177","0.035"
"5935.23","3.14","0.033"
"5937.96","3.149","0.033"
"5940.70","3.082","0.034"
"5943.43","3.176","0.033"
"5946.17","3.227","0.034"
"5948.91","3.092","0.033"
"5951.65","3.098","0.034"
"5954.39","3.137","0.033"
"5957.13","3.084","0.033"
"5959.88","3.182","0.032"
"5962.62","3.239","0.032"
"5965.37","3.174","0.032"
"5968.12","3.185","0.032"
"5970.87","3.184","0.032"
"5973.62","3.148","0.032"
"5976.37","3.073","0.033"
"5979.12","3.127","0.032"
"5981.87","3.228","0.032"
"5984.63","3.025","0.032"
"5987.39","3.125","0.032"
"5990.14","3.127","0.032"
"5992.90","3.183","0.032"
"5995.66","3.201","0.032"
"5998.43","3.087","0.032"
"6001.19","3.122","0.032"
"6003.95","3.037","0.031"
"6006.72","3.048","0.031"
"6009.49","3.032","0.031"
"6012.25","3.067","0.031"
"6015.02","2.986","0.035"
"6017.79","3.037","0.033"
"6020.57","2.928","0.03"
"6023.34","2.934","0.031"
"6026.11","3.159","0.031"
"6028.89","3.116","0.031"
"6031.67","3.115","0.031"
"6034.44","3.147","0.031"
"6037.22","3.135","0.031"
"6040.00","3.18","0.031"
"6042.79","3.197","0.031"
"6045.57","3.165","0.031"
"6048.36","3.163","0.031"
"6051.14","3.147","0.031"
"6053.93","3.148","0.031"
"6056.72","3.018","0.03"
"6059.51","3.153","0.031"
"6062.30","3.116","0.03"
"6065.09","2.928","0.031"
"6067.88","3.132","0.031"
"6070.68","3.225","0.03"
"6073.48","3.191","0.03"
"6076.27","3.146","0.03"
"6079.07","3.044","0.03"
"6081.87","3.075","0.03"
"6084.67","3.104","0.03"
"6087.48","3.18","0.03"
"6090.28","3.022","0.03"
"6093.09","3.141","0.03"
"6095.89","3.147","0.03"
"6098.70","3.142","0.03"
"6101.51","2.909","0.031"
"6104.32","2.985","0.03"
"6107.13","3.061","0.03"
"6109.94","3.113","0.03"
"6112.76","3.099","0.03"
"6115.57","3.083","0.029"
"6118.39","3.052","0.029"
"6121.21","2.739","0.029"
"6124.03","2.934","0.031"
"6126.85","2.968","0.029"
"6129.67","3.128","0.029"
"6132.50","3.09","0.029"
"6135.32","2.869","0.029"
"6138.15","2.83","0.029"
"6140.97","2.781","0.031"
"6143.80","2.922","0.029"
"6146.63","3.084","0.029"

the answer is 4.0 Angstrom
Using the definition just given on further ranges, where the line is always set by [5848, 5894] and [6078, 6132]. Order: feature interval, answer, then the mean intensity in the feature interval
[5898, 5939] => -1.4 Angstrom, 3.1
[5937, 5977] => -1.8 Angstrom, 3.15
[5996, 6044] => -0.8 Angstrom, 3.08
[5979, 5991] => -0.4 Angstrom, 3.13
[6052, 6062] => -0.2 Angstrom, 3.11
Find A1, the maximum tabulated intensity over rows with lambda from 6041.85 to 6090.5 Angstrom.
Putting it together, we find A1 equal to 3.225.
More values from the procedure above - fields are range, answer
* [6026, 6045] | 3.197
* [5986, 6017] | 3.201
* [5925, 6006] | 3.239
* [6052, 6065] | 3.153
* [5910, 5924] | 3.159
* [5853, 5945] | 3.29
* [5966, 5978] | 3.185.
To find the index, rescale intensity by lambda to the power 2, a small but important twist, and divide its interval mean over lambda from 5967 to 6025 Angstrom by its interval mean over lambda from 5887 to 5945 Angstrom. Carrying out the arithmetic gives 1.1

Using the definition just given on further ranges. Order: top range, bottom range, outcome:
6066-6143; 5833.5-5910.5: 1.09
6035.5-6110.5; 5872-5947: 1.10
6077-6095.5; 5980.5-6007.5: 1.02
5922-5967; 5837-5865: 1.03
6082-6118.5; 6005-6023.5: 1.05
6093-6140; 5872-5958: 1.07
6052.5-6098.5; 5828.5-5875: 1.06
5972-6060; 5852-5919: 1.10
